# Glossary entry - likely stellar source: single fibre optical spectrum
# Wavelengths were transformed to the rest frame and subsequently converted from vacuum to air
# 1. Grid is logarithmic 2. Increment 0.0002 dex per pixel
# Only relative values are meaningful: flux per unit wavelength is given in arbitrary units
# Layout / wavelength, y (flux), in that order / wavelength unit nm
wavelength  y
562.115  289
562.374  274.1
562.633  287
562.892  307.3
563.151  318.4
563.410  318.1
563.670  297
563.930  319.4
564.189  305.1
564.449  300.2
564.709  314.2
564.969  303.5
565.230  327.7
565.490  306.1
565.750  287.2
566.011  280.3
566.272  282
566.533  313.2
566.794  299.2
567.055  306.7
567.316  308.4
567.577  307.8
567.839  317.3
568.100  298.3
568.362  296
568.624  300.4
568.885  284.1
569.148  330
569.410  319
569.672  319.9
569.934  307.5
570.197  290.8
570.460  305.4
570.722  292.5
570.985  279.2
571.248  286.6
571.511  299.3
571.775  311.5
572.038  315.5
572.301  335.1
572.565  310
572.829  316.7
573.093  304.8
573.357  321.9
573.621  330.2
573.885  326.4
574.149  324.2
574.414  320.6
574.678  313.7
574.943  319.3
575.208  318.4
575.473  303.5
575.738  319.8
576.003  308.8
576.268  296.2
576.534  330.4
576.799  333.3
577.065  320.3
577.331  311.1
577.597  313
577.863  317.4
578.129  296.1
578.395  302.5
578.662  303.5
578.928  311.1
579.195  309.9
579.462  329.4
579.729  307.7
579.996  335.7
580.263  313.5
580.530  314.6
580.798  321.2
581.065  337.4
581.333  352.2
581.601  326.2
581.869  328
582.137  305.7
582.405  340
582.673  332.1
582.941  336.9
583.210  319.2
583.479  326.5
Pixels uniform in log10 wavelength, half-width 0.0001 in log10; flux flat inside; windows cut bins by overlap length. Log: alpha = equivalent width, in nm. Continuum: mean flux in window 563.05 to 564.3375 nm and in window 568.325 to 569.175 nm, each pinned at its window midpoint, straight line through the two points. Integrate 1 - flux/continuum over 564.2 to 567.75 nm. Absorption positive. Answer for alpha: 0.04 nm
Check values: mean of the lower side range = 311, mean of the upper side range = 300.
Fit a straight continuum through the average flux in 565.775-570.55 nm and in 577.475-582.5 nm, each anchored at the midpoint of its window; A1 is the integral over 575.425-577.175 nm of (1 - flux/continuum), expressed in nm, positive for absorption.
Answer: -0.01 nm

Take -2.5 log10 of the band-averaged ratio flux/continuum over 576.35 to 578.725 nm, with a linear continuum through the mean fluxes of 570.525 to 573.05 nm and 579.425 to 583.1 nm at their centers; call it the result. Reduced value 0.02 mag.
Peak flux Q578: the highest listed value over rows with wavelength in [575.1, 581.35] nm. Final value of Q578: 352.2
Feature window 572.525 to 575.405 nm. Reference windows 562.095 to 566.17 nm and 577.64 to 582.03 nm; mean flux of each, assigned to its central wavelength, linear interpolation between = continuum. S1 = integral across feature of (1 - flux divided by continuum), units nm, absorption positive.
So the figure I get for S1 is -0.055 nm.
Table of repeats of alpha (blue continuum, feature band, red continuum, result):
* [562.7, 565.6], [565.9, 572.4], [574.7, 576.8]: 0.19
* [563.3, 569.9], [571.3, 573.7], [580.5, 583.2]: 0.00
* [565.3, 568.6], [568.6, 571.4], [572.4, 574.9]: 0.07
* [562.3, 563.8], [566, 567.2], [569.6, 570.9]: 0.01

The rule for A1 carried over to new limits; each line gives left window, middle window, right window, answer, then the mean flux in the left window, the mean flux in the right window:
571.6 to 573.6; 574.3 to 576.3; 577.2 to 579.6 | 0.00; 317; 310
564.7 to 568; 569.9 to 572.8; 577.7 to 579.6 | 0.03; 304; 310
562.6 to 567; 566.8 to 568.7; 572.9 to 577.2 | 0.02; 304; 318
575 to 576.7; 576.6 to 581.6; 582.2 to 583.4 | 0.04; 314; 330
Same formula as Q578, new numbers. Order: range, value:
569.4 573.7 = 335.1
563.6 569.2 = 330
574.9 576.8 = 333.3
